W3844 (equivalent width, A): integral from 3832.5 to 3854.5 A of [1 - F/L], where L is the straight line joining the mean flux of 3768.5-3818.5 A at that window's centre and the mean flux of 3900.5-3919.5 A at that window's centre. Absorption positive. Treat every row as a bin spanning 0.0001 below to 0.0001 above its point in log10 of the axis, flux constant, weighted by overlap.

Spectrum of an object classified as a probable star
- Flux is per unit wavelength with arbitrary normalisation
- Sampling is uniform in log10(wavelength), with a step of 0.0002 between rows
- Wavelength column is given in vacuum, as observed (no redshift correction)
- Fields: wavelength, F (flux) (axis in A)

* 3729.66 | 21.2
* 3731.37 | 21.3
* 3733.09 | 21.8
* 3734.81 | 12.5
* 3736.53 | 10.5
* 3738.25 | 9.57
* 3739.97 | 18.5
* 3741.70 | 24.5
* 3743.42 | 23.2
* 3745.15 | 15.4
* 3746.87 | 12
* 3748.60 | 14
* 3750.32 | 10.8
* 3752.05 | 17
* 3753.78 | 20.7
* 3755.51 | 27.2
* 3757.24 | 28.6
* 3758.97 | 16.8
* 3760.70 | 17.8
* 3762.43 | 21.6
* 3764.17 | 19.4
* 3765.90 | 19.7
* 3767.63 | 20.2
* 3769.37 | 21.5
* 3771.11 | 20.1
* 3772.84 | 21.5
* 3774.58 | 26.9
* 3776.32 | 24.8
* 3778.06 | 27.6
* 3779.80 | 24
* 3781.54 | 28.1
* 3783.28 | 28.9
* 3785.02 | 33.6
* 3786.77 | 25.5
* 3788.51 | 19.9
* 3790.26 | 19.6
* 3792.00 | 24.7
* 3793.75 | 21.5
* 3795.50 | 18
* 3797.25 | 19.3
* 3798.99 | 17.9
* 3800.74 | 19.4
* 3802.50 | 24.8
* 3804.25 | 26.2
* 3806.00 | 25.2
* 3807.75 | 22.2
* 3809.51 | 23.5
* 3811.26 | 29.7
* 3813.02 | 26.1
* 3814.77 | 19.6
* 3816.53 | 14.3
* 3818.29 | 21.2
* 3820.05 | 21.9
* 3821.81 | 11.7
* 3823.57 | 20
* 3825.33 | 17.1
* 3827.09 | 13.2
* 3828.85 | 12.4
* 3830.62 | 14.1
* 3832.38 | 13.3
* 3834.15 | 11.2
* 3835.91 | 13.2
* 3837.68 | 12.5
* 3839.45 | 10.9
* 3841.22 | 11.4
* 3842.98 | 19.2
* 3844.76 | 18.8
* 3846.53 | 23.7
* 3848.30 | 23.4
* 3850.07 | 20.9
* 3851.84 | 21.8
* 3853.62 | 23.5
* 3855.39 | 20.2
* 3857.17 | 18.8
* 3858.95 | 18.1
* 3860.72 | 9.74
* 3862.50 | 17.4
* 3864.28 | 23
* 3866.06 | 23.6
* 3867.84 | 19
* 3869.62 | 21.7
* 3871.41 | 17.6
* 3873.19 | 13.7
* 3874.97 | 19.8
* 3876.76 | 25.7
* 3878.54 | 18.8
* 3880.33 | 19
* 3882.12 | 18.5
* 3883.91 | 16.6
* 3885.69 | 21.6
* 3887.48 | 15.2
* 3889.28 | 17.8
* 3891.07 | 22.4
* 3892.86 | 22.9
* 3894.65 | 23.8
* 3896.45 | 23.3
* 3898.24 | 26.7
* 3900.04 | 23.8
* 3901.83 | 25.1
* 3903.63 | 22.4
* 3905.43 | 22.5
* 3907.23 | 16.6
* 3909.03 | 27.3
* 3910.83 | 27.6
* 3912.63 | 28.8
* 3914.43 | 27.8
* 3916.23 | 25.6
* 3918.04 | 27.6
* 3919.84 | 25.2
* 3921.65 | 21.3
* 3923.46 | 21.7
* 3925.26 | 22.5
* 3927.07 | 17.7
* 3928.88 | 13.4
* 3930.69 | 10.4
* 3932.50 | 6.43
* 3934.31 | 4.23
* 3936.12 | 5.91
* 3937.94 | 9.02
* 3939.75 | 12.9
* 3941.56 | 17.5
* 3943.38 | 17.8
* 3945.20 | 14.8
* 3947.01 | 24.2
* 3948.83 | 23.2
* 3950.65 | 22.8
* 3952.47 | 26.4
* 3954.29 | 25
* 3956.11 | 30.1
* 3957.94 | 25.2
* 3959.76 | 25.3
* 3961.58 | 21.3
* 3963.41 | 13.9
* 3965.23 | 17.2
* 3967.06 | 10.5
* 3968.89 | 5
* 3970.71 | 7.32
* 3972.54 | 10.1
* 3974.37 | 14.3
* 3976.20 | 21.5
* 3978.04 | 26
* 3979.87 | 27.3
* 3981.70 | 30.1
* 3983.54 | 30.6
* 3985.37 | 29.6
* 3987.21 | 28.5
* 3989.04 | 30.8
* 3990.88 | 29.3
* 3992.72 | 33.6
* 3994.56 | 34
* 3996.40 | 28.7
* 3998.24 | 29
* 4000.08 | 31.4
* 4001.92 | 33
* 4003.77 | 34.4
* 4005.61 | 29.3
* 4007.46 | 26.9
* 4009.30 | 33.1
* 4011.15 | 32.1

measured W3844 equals 6.12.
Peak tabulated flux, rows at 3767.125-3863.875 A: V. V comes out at 33.6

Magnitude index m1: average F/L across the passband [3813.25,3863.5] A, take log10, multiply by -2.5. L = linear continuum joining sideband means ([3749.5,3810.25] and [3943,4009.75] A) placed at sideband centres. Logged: 0.33 mag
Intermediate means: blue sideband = 22.4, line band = 17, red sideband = 24.4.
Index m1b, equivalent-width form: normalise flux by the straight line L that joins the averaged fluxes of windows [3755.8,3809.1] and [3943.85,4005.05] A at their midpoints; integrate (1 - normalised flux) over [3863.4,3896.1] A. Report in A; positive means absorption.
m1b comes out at 4.7 A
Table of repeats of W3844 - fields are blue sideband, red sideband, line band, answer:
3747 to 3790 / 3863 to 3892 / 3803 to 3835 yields 2.9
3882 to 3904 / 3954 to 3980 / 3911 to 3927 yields -3.4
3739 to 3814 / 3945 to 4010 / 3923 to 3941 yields 8.8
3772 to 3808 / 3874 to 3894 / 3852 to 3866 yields 1.2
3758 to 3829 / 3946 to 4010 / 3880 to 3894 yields 2.4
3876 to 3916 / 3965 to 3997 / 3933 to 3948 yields 6.4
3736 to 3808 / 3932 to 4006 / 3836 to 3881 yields 5.7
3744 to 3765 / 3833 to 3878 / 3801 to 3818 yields -4.5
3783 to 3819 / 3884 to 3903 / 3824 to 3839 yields 6.0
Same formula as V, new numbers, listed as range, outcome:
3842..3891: 25.7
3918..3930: 27.6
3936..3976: 30.1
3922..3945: 22.5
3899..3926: 28.8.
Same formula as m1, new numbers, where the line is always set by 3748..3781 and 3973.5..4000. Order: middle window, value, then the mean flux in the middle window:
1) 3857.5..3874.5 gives 0.31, 18.3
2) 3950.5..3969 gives 0.30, 20.8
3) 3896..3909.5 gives 0.10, 23.3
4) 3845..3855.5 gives 0.08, 22.2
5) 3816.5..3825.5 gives 0.26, 18.1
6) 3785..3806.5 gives 0.00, 22.3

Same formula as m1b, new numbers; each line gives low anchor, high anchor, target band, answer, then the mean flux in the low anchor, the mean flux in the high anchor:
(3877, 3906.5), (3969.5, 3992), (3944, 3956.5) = -0.3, 21.4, 23.6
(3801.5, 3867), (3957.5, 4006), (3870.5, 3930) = -1.3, 18.9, 24.3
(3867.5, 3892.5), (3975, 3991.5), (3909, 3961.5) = 7.9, 19.2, 27.9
